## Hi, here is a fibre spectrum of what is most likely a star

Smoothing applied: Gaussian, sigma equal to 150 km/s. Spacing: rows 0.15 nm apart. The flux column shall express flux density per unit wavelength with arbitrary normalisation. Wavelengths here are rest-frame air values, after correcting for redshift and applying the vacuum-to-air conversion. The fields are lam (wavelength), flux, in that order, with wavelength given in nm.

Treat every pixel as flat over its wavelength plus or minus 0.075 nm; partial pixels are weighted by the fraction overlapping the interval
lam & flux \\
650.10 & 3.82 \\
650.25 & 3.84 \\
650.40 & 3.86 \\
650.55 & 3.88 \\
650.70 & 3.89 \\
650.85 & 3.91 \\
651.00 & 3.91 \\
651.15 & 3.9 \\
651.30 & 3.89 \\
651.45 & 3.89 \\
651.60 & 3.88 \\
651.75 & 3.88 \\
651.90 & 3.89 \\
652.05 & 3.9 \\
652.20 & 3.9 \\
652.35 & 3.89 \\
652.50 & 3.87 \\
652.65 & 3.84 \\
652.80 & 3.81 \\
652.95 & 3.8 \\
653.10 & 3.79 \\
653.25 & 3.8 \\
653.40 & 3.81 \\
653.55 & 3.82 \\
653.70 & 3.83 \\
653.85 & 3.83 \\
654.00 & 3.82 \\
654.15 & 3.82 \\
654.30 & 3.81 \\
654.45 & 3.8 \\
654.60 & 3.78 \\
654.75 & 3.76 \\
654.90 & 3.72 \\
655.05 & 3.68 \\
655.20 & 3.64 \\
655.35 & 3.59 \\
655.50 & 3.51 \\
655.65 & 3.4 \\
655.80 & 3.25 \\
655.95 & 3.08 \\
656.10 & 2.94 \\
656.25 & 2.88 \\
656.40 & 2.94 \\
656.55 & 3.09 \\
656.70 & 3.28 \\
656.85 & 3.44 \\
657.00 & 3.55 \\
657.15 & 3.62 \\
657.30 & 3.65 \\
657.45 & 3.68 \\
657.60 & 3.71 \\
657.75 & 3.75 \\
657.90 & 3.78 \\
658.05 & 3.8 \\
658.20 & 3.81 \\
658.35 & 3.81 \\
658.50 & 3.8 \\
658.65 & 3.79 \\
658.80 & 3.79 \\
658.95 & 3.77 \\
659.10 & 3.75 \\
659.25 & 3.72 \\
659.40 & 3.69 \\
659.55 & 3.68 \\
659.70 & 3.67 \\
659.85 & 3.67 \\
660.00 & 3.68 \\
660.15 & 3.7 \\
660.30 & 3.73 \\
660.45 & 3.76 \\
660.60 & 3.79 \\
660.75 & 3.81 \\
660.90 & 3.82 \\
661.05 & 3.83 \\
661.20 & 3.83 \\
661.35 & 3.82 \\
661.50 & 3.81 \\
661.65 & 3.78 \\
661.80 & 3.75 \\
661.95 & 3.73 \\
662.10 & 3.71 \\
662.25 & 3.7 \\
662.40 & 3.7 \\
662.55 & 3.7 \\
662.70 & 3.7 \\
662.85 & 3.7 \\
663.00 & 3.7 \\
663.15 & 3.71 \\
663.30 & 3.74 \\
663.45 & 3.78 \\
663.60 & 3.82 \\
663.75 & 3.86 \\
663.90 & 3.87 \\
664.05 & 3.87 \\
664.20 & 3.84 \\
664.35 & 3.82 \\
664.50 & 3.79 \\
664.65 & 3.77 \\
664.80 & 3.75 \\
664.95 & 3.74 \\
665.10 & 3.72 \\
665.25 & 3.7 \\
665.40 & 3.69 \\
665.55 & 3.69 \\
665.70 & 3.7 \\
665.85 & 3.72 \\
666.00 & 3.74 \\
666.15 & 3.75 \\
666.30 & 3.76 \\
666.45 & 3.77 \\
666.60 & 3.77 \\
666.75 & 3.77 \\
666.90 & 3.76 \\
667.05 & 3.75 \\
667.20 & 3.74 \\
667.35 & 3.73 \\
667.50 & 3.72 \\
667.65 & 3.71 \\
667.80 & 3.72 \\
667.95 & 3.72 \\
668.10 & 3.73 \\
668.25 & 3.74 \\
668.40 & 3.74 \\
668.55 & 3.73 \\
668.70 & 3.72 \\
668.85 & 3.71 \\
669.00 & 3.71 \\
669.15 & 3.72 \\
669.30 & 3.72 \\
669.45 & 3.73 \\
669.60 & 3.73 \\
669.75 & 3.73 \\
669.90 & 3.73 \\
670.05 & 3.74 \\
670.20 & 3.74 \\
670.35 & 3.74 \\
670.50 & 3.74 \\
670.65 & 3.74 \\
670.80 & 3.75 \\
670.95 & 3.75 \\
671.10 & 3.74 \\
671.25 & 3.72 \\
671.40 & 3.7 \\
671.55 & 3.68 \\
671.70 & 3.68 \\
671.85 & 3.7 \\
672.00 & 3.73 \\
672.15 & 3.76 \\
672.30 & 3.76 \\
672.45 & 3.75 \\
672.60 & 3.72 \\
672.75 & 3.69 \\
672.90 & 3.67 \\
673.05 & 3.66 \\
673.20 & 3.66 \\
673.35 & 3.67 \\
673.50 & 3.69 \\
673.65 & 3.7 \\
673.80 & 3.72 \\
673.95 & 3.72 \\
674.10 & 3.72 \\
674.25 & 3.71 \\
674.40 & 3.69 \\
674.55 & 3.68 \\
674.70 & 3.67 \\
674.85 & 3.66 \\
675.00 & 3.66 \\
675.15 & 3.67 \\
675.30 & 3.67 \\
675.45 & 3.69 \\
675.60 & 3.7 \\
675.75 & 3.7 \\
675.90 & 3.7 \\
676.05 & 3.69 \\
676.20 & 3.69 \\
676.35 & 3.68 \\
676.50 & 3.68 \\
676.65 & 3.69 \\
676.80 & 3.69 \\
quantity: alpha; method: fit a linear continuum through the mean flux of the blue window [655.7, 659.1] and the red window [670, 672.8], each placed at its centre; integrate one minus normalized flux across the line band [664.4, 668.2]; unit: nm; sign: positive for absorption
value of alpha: -0.09 nm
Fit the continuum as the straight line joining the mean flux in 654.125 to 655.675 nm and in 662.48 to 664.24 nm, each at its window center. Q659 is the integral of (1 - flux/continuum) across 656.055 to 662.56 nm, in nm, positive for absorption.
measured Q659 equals 0.13 nm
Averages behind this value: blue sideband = 3.69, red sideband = 3.77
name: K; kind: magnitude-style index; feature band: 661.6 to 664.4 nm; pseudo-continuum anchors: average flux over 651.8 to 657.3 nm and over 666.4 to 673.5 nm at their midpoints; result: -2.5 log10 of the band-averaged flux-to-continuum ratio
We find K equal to -0.02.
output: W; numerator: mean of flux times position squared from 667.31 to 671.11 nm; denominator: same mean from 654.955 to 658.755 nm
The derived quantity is 1.1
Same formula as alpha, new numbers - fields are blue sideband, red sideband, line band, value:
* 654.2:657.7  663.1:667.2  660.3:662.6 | -0.08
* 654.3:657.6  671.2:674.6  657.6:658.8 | -0.10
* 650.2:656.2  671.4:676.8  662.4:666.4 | -0.04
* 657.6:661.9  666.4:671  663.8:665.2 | -0.02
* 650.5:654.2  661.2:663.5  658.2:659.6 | 0.01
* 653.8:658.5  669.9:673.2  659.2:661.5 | -0.09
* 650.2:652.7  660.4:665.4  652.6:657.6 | 0.35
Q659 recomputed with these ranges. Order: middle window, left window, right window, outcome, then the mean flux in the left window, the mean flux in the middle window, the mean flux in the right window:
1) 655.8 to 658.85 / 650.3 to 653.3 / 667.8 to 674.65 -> 0.259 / 3.87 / 3.5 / 3.72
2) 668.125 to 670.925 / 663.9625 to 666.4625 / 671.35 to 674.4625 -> -0.004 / 3.75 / 3.73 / 3.7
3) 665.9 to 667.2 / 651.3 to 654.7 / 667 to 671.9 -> -0.004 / 3.84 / 3.76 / 3.73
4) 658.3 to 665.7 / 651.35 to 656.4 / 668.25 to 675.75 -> -0.119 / 3.68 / 3.76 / 3.71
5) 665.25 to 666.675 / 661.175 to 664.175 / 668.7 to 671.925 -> 0.006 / 3.76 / 3.73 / 3.72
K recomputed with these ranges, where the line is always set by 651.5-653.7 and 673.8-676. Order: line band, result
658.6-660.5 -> 0.02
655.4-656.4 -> 0.20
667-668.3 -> 0.00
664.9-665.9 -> 0.01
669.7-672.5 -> 0.00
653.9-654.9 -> 0.01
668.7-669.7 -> 0.00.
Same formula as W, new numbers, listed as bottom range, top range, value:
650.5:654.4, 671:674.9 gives 1.02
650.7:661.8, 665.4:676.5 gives 1.05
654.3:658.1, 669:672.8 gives 1.11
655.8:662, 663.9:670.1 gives 1.06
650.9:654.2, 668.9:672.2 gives 1.02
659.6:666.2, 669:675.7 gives 1.02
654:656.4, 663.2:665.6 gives 1.11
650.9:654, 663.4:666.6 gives 1.02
